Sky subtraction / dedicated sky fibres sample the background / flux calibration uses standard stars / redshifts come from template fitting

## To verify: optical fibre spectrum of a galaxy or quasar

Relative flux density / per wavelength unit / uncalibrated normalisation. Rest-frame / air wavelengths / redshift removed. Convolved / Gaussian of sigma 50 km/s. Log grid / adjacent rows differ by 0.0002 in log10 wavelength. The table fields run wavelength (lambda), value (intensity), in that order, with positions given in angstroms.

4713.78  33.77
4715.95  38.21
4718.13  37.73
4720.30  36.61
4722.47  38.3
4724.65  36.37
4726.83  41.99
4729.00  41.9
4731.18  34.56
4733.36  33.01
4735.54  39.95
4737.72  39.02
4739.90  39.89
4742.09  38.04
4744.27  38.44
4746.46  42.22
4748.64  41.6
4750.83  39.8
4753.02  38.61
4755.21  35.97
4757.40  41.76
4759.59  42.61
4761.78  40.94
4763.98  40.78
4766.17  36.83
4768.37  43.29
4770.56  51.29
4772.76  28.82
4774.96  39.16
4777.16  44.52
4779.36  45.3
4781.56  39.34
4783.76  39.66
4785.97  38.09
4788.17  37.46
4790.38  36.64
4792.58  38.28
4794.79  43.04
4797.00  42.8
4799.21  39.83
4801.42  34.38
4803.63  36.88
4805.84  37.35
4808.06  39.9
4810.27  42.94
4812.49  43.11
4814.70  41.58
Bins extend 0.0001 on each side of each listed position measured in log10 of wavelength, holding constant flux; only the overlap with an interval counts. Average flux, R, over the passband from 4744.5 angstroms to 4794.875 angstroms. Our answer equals 40.2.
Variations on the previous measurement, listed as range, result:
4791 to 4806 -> 39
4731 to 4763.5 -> 39.3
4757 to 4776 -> 40.6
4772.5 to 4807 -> 39.1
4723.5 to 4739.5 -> 38.2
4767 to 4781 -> 41.9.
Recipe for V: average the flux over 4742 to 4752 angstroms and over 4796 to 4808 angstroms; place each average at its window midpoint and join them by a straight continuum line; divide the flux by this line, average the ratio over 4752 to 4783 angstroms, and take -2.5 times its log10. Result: -0.031 mag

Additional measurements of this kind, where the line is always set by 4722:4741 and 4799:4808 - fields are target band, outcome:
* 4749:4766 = -0.06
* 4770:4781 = -0.10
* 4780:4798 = -0.06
